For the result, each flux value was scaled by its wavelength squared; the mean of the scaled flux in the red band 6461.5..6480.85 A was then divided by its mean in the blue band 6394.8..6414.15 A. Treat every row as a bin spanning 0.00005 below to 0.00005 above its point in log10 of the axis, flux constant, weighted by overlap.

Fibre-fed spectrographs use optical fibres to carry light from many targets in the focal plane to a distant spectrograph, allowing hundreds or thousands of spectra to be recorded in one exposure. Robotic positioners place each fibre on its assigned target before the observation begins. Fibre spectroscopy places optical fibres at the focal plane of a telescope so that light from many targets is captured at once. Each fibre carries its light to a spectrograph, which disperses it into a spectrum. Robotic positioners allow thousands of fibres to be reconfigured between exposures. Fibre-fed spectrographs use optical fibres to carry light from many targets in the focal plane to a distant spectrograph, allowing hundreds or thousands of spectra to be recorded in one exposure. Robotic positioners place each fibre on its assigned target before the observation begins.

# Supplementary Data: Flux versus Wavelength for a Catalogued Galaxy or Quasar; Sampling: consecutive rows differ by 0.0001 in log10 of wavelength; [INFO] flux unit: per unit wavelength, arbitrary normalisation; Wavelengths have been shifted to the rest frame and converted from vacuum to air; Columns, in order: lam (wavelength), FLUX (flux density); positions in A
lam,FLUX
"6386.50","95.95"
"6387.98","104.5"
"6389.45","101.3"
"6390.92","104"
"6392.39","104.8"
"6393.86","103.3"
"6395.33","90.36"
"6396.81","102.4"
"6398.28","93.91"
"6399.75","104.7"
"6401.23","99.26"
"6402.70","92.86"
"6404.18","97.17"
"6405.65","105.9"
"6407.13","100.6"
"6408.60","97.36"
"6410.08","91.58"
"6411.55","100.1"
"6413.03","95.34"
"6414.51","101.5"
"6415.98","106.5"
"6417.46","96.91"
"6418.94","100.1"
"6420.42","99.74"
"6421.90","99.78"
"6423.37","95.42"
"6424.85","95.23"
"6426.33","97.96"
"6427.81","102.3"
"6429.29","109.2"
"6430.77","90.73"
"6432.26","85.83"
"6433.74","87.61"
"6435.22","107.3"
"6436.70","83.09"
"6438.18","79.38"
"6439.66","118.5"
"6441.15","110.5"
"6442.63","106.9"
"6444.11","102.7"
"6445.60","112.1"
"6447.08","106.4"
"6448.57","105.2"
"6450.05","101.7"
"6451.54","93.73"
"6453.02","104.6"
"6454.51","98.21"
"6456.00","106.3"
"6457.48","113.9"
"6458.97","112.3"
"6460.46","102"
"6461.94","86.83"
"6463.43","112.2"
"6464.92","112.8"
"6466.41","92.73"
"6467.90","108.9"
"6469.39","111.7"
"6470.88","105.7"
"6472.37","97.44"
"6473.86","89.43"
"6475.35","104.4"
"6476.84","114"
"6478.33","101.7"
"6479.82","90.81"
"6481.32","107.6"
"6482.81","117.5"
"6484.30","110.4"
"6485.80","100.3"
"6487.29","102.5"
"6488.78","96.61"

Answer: 1.1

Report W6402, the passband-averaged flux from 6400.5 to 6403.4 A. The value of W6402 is 96.2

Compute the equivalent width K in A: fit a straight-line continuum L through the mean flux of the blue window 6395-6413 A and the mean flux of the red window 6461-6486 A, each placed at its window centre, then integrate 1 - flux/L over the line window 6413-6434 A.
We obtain 0.37 A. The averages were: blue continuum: 98.1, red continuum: 104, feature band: 97.9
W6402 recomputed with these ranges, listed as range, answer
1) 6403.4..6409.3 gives 100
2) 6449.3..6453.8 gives 100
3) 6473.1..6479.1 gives 102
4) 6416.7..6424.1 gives 98.4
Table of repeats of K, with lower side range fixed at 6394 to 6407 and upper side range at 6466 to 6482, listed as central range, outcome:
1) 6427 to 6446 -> 0.2 A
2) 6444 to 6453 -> -0.2 A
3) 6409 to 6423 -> 0.1 A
